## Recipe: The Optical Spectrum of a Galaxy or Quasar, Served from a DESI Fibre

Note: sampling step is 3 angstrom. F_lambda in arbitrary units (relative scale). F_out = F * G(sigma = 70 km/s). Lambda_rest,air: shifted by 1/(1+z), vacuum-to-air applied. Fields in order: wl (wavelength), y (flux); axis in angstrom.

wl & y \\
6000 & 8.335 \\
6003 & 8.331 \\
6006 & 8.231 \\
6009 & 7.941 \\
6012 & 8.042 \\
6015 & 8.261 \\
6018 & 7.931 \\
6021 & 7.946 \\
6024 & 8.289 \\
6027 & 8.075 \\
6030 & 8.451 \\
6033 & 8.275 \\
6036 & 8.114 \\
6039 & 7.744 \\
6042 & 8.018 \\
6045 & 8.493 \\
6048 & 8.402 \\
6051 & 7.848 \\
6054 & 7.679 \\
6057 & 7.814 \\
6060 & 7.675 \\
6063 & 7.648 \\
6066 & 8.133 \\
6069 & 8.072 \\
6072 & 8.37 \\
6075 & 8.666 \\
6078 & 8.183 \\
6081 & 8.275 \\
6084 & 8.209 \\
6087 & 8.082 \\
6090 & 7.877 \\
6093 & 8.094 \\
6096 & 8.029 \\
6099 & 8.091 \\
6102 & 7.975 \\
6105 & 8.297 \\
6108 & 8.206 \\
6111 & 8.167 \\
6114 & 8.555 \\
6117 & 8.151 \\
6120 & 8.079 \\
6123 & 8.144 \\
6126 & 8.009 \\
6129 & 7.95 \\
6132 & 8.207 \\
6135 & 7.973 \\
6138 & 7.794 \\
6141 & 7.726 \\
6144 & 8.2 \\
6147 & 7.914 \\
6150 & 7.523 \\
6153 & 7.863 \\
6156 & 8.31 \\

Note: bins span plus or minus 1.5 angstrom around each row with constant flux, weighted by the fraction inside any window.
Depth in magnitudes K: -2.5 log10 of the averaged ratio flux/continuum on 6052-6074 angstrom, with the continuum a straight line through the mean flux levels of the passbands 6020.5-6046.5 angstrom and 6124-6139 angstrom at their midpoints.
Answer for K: 0.025 mag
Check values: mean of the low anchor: 8.16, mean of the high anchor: 8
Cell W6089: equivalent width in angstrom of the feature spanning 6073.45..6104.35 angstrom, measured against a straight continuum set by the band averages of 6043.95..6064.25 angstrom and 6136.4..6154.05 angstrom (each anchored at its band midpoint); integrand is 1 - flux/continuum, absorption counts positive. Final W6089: -1.01 angstrom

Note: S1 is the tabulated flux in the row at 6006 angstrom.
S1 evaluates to 8.231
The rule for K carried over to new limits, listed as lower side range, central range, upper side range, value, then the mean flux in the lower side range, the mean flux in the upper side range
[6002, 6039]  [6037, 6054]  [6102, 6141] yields 0.01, 8.14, 8.11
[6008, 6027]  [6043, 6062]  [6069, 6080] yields 0.04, 8.07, 8.35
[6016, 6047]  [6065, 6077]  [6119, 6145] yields -0.03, 8.14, 8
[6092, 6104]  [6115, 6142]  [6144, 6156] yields -0.01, 8.06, 7.89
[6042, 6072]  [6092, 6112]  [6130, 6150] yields -0.02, 8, 7.94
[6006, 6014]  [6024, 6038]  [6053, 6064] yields -0.04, 8.05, 7.71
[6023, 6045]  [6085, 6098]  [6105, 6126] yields 0.02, 8.16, 8.21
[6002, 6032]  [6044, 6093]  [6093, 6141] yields 0.00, 8.15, 8.1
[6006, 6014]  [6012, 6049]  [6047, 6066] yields -0.03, 8.05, 7.85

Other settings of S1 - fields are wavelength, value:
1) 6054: 7.679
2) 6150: 7.523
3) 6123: 8.144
